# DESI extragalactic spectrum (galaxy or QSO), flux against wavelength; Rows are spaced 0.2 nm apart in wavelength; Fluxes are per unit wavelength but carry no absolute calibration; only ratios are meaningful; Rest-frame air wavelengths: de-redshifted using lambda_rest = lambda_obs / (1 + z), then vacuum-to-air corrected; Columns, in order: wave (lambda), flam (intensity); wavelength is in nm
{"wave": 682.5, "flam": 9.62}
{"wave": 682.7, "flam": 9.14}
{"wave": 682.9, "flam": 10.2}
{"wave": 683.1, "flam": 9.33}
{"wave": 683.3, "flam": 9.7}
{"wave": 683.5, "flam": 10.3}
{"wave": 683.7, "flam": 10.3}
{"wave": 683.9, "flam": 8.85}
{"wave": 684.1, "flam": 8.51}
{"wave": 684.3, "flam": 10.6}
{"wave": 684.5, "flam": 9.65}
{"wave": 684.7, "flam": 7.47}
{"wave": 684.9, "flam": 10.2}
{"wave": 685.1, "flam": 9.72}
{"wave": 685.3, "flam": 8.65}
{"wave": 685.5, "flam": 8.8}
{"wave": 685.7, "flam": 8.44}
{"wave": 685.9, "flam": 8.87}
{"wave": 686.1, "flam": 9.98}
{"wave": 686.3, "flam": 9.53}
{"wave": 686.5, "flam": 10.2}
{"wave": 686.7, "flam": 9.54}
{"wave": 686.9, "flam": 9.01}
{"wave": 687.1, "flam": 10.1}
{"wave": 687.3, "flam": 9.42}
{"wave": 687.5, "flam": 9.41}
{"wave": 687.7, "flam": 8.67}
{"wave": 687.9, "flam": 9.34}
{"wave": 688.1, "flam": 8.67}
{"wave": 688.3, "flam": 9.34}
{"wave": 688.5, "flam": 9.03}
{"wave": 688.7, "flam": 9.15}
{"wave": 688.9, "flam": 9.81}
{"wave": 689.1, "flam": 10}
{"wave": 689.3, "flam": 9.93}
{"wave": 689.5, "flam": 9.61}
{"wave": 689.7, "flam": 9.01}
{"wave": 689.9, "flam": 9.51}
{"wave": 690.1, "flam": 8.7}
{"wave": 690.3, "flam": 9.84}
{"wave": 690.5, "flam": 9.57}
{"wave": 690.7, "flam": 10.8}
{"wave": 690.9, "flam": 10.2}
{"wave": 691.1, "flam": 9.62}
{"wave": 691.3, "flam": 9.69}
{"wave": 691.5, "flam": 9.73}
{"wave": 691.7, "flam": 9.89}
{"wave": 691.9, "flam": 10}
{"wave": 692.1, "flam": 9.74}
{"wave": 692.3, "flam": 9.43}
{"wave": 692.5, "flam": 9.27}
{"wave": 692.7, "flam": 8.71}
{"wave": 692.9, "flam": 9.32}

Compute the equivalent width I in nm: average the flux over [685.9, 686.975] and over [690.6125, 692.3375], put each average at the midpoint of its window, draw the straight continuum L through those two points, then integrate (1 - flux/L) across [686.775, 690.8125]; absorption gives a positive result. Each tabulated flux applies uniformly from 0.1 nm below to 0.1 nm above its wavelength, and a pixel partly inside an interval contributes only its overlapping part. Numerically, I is 0.122 nm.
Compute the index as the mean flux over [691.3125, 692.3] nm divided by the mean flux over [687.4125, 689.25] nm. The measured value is 1.05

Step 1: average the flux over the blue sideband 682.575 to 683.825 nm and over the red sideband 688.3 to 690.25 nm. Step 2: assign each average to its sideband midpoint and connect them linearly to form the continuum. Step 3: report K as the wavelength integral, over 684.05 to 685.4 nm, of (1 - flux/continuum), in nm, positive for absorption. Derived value 0.059 nm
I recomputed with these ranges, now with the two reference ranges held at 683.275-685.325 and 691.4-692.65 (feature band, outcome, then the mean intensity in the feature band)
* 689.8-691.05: -0.02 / 9.76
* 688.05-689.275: 0.02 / 9.4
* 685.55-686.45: 0.03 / 9.24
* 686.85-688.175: 0.04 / 9.25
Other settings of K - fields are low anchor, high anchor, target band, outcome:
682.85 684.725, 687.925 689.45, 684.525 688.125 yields 0.09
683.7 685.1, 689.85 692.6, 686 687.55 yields -0.03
